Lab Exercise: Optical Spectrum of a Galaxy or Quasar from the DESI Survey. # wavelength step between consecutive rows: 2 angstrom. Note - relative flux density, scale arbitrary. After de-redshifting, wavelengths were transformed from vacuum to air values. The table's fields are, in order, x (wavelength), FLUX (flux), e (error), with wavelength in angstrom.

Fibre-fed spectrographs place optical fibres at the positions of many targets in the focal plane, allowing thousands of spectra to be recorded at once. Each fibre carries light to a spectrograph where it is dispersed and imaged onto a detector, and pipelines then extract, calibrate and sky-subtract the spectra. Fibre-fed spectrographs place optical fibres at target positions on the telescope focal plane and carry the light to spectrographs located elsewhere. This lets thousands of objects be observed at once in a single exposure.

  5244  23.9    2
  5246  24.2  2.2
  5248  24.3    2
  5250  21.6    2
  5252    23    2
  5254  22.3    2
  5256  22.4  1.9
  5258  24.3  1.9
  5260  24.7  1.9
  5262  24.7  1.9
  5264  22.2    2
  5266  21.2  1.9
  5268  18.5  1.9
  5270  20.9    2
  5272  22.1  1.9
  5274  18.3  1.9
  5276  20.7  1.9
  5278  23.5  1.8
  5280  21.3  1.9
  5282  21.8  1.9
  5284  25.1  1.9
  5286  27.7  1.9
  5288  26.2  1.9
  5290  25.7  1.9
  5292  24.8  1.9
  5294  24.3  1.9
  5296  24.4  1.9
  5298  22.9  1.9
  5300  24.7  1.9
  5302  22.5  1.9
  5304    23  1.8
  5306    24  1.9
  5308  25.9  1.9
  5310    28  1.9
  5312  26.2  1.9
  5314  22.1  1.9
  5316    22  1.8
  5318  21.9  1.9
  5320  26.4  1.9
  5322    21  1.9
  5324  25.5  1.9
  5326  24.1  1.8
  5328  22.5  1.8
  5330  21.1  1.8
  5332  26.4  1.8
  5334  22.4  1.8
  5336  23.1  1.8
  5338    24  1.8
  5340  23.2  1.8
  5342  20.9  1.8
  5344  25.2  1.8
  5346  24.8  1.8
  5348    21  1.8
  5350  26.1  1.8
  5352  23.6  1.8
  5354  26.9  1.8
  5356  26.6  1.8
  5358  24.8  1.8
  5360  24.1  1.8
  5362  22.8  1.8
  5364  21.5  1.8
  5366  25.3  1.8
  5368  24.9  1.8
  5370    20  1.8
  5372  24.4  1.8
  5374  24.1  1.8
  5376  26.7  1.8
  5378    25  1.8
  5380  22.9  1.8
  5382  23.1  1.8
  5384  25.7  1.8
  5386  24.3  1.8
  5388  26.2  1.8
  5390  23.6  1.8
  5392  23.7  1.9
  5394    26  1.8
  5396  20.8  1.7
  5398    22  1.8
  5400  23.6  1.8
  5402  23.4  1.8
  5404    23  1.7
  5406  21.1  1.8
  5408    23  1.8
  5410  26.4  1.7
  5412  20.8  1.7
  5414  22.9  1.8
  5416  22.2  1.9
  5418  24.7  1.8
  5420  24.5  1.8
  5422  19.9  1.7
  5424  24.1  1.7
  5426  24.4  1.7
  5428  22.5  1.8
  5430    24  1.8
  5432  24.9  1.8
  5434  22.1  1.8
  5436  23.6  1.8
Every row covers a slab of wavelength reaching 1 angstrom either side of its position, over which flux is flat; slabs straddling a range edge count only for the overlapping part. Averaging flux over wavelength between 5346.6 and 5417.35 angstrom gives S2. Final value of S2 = 23.8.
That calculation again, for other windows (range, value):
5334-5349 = 23.1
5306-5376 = 23.9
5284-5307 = 24.6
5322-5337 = 23.4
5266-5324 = 23.4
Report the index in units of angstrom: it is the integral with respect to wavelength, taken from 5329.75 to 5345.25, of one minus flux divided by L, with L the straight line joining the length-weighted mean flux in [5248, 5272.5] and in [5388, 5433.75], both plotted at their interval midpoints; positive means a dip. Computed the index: -0.4 angstrom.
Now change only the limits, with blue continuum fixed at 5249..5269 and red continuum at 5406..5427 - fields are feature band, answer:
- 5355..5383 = -1.3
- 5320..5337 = -0.5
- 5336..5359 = -1.4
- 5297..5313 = -1.4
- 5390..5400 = -0.1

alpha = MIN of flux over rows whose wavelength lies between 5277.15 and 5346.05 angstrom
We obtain 20.9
